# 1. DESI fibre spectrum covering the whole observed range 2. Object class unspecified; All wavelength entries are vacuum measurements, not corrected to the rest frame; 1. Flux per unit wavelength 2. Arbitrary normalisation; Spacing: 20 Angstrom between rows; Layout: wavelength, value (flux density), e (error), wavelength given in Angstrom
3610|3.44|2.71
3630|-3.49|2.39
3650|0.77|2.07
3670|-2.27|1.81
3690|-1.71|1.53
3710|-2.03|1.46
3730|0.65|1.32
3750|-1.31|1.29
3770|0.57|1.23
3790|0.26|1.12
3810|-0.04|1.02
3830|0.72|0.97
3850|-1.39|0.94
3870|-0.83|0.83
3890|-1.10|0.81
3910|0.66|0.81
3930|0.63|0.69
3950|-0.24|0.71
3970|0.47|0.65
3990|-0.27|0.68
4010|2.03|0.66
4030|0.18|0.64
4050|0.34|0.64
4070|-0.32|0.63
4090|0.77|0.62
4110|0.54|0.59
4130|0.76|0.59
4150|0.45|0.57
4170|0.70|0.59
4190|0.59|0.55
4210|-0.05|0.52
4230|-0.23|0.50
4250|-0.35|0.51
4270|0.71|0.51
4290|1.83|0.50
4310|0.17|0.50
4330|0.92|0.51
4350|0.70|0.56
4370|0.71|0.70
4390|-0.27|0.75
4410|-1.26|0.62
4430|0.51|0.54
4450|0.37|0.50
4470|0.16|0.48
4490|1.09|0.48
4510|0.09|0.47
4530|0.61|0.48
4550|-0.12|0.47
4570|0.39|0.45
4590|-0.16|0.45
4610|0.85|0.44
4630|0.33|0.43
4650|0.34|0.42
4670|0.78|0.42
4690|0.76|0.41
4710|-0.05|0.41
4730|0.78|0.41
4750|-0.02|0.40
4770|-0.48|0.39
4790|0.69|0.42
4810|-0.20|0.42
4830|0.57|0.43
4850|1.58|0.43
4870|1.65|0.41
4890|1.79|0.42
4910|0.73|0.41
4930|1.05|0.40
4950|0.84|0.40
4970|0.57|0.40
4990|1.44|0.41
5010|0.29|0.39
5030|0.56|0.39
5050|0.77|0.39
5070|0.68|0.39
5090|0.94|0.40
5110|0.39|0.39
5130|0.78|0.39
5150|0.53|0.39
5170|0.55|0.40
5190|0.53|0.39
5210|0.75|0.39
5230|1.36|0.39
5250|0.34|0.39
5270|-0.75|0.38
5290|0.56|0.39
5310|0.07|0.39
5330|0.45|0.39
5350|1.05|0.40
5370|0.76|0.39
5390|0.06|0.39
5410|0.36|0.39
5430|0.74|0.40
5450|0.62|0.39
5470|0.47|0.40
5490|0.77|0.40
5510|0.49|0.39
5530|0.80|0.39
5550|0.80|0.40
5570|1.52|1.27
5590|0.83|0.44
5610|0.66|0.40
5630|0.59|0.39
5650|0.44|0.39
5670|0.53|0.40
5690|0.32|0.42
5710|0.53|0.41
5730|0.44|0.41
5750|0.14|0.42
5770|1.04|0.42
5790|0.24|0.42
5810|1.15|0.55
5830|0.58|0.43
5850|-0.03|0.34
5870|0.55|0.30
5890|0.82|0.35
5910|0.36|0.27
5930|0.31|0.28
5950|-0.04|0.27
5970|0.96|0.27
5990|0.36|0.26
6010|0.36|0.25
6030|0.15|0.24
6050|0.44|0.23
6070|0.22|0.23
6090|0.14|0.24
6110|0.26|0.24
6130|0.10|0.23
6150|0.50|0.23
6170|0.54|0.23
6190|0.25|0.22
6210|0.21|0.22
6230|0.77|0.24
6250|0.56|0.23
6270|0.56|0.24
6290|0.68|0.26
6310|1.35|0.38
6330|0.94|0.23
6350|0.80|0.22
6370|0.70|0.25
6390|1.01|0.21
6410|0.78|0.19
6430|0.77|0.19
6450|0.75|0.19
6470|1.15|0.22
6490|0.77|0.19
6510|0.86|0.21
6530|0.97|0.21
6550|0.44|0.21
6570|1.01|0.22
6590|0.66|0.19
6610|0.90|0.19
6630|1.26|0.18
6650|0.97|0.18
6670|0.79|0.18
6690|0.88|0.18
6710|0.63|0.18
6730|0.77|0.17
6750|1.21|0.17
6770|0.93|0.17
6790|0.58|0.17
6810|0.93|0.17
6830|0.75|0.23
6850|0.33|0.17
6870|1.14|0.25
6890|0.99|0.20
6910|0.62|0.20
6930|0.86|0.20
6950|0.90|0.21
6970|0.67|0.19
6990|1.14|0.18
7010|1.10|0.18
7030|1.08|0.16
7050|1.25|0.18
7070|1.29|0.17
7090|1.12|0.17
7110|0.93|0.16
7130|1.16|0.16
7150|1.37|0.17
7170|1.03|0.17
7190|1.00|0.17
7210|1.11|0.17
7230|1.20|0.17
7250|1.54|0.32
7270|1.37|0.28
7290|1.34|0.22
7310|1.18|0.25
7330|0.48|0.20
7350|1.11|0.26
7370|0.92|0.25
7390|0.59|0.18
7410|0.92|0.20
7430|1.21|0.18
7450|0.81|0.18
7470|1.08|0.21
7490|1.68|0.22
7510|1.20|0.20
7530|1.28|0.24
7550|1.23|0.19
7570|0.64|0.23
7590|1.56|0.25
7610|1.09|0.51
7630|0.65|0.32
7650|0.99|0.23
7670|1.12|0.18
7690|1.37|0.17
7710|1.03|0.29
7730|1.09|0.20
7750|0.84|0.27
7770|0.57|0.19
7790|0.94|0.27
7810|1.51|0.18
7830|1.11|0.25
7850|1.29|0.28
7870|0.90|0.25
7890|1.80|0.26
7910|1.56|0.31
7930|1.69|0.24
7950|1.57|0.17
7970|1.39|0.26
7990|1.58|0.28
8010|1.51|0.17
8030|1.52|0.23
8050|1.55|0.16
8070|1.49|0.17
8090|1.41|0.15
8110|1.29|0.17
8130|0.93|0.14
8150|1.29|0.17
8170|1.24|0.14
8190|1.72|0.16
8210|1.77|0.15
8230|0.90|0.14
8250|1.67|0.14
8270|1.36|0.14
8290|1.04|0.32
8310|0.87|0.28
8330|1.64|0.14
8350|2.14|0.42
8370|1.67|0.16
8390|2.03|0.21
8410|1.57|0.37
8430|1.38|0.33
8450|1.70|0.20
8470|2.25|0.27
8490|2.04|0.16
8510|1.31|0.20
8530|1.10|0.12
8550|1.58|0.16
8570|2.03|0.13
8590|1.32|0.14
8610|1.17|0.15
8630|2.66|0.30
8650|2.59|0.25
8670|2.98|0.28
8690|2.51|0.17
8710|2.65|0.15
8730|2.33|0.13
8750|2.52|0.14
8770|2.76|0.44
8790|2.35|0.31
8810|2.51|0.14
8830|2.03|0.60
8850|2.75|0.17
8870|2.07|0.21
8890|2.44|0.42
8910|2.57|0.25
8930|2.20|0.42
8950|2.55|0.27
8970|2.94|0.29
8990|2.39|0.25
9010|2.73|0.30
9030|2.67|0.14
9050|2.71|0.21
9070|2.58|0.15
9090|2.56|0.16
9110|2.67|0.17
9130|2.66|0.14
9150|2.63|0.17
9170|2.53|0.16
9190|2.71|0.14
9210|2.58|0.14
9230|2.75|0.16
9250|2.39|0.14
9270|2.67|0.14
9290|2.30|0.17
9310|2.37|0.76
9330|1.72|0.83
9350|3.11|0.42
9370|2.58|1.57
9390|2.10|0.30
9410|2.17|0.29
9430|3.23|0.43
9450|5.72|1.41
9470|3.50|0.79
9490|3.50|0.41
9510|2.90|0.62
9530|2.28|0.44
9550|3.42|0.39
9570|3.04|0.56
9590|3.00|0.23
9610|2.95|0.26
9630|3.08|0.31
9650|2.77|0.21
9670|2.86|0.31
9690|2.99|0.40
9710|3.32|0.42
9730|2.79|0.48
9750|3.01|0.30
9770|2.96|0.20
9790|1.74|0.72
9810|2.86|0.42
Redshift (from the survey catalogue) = 1.167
